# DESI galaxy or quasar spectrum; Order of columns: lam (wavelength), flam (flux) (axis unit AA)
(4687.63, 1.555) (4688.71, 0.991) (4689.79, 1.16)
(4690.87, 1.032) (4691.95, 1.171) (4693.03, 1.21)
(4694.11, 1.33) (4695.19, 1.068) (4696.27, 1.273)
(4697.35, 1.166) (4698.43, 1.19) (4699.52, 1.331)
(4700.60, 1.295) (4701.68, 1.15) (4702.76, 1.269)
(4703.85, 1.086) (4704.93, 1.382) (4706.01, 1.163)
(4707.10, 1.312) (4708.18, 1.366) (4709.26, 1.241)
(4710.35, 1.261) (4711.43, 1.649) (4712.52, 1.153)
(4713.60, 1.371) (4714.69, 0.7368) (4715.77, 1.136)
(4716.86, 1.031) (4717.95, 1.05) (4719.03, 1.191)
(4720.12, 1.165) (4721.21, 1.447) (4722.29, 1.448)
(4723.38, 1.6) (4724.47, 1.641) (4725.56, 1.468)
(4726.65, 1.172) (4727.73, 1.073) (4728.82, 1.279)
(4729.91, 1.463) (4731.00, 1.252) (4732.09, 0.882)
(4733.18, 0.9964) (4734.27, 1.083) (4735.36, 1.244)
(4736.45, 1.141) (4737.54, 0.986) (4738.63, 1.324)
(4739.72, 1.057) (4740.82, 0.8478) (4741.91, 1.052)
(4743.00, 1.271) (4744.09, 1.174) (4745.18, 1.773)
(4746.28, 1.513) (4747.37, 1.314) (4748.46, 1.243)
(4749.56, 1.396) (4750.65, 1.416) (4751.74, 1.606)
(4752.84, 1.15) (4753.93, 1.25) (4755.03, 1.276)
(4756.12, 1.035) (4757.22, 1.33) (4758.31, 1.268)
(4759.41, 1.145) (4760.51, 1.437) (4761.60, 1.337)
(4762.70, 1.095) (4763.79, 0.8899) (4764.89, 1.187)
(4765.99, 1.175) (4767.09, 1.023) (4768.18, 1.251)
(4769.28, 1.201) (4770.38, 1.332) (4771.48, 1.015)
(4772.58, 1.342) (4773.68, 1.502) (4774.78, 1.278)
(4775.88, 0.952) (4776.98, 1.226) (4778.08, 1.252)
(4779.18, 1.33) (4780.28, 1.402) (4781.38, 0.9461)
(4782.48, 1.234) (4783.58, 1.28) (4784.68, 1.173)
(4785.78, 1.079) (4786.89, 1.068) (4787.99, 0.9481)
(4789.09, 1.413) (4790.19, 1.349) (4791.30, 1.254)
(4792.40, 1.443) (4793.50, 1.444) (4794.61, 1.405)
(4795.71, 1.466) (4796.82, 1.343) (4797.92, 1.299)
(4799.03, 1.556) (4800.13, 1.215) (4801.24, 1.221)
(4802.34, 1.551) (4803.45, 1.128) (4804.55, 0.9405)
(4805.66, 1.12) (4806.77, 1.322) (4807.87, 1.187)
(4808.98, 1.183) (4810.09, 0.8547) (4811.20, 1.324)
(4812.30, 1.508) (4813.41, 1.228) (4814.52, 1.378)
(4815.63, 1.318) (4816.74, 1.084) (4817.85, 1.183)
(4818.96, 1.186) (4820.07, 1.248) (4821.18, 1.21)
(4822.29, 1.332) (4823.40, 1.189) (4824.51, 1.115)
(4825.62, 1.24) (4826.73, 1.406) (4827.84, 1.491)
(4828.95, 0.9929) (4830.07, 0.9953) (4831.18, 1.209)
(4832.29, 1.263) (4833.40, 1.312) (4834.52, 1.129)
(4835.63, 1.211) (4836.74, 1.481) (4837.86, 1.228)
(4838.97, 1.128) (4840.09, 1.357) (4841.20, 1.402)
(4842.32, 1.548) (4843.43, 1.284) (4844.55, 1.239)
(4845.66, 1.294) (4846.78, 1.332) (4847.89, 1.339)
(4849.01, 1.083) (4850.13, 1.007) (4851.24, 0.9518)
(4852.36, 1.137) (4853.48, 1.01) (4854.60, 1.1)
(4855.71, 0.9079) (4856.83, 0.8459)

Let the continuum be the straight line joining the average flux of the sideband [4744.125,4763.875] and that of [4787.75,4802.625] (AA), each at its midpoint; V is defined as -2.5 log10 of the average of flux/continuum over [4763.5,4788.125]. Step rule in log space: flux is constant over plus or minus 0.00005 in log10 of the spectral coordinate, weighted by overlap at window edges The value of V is 0.13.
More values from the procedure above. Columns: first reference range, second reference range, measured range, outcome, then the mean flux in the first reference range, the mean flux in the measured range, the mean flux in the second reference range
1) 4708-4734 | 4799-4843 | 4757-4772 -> 0.05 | 1.25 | 1.19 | 1.25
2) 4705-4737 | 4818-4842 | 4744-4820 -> -0.01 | 1.24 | 1.26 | 1.25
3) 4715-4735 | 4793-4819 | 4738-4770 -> 0.01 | 1.24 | 1.24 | 1.27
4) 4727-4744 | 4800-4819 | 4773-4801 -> -0.07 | 1.13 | 1.27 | 1.22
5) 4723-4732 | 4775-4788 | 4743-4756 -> -0.07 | 1.34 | 1.36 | 1.17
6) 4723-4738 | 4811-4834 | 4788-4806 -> -0.06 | 1.23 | 1.31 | 1.25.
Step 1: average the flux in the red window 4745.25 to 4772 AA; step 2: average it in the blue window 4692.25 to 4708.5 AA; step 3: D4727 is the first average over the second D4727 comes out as 1.0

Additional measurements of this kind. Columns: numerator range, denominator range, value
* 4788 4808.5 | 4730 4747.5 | 1.10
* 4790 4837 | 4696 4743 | 1.03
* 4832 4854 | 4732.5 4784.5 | 1.01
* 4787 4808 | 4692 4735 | 1.04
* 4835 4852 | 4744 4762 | 0.94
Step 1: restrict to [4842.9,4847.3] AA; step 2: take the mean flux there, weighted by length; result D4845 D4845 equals 1.29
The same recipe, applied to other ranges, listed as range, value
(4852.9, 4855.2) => 1.05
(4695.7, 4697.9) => 1.22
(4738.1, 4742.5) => 1.07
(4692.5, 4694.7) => 1.27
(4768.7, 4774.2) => 1.28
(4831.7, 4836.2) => 1.23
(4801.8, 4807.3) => 1.21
